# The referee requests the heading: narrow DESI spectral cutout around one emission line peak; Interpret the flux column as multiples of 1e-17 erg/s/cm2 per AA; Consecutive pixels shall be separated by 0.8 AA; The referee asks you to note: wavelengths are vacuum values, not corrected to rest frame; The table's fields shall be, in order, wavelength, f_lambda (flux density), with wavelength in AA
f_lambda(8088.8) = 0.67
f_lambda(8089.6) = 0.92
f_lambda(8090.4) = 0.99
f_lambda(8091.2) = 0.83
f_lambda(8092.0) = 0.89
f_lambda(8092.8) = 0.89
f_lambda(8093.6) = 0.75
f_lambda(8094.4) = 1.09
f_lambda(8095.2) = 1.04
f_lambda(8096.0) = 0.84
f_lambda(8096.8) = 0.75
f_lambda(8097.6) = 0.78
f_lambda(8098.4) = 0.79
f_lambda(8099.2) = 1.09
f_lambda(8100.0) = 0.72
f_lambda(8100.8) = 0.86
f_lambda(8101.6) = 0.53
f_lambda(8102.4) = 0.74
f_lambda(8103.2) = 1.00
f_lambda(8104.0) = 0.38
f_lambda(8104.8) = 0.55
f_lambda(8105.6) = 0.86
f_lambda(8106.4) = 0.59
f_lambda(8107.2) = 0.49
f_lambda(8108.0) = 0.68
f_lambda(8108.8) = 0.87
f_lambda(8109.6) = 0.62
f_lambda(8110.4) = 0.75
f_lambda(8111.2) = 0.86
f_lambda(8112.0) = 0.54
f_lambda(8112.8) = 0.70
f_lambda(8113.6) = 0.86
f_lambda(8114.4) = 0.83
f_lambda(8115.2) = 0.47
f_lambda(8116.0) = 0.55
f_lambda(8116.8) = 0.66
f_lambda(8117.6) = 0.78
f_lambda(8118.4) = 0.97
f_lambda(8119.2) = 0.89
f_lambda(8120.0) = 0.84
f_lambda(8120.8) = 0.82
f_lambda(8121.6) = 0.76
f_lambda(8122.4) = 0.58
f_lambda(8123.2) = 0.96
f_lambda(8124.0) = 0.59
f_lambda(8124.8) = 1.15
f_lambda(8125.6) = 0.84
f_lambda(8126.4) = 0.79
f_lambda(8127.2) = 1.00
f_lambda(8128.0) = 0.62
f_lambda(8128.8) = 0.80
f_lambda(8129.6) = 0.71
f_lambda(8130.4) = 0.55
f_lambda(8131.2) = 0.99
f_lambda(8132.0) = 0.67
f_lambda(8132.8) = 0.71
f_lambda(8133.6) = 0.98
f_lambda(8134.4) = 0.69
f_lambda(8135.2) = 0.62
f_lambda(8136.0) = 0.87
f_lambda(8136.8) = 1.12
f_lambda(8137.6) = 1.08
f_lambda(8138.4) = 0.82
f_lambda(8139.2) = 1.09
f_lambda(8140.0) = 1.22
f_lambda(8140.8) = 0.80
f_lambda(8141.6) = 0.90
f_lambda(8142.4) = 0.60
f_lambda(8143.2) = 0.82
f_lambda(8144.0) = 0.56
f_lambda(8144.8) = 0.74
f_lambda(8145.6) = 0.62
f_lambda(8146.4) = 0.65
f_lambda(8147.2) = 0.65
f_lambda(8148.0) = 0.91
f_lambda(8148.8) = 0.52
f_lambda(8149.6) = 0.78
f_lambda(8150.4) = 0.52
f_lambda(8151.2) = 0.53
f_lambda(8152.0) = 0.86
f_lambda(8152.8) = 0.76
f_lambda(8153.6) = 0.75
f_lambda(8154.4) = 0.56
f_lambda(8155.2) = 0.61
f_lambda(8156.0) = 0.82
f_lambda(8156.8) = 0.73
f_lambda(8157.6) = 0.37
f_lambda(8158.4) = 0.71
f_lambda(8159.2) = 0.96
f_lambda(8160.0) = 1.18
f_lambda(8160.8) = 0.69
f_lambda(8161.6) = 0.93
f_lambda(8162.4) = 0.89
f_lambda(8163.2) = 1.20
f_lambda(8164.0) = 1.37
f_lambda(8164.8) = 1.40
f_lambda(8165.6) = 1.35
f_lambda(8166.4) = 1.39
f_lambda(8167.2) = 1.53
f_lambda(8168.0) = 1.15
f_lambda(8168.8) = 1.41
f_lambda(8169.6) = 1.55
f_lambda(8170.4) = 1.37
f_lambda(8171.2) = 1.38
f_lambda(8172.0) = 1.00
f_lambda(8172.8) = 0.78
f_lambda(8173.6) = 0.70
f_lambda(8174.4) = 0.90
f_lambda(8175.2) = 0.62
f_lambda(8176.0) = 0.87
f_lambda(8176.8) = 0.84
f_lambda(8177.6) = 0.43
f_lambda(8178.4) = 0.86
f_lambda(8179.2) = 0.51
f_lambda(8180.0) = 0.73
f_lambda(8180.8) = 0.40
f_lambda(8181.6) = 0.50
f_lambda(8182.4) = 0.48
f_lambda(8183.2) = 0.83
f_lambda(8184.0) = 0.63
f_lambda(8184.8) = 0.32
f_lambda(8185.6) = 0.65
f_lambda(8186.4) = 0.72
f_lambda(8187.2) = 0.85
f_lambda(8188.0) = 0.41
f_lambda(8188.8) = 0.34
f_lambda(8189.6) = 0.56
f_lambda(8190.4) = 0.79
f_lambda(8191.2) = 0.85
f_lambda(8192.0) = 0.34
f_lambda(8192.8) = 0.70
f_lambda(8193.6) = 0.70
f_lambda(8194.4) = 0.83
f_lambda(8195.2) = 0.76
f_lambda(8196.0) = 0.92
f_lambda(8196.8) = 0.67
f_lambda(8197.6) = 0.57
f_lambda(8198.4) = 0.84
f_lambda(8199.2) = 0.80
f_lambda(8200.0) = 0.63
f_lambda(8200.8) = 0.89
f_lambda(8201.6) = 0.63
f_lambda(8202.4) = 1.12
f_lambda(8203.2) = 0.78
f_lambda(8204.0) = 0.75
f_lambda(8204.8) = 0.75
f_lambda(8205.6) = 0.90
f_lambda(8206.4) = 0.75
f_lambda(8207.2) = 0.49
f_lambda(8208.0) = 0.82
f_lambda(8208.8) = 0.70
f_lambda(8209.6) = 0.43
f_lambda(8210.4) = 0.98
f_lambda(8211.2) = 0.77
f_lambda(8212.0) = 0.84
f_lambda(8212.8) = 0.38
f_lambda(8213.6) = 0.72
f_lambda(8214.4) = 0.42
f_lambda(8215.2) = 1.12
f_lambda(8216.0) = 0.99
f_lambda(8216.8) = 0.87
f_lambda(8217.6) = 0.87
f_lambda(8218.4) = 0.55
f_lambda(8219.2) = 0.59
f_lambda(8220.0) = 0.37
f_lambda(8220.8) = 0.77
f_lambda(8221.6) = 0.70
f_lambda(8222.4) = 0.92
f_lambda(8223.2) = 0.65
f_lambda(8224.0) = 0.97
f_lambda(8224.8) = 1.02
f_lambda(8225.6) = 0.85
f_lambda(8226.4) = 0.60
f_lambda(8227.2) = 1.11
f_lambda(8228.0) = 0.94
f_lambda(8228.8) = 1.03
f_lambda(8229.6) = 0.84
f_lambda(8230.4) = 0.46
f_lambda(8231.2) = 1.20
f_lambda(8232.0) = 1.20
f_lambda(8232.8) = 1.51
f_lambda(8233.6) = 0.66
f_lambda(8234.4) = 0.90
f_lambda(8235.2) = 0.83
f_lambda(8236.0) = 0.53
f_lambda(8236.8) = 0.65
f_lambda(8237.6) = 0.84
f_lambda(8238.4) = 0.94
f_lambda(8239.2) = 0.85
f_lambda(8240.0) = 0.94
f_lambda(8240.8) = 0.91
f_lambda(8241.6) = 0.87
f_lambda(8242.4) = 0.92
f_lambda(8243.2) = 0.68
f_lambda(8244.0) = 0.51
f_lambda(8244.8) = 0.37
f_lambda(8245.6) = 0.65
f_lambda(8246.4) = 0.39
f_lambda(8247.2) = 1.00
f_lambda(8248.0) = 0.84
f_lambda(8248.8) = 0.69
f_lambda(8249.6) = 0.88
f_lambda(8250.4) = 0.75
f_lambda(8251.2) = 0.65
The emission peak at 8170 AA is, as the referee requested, H-beta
